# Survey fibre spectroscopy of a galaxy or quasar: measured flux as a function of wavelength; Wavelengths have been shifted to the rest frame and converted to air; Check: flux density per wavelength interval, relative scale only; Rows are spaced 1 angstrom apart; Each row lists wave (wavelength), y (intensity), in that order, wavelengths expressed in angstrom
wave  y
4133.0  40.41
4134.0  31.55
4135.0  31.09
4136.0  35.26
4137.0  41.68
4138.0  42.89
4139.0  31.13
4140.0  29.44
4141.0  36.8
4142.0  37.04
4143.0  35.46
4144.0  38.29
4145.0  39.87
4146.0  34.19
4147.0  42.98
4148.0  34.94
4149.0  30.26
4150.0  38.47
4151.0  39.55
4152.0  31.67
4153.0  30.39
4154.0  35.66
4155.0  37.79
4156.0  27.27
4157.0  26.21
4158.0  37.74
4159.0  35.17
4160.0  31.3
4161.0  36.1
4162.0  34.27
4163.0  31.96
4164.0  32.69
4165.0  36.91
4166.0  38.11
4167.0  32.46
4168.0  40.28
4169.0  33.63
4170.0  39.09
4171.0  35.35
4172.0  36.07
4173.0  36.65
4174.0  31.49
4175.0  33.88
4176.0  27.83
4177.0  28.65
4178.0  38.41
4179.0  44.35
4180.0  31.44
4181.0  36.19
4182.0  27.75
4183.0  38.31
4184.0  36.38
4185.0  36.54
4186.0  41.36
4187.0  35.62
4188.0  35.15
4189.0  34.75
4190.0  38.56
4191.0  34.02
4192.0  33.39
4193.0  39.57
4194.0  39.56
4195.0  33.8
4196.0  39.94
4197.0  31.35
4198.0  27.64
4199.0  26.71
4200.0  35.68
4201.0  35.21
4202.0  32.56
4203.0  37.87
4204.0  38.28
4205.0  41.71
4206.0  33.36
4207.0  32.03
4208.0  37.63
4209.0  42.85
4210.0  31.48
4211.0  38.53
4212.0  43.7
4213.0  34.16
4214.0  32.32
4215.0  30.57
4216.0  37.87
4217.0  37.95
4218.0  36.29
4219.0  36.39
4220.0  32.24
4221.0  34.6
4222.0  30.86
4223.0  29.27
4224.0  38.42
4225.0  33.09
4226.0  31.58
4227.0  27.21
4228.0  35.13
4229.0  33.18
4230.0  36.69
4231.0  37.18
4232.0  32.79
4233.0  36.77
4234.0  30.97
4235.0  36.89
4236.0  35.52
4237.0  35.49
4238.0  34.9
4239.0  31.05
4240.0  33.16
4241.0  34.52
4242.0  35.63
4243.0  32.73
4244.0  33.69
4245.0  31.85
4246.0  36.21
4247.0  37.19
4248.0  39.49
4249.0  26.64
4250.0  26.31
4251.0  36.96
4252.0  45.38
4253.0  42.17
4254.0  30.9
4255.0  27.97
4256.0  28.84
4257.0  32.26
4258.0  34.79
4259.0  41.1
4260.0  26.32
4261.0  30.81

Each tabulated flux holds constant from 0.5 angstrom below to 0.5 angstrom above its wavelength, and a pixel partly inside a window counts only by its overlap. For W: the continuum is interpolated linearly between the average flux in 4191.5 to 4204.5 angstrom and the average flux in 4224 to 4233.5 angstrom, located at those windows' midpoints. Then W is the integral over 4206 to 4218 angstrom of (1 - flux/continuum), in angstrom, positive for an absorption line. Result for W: -0.6 angstrom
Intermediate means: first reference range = 34.7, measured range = 36.2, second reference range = 34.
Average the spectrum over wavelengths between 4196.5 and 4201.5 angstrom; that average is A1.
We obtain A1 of 31.3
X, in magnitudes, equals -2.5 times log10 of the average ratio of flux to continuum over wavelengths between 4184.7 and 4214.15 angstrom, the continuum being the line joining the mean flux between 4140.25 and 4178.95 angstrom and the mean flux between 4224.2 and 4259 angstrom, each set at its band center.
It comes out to -0.041 mag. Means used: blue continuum 34.9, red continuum 34.1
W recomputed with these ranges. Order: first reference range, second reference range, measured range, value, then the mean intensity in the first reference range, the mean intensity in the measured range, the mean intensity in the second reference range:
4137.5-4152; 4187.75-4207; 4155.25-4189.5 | 1.0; 36.4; 34.7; 35.1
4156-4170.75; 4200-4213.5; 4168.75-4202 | 0.7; 34.5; 35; 36.8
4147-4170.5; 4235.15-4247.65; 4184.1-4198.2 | -0.6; 34.6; 36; 34.5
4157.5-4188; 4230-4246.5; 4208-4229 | -0.1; 35.2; 34.8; 34.4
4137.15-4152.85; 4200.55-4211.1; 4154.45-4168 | 0.9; 36.2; 33.9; 36.4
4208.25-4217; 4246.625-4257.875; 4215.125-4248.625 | 0.9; 36.6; 34.4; 34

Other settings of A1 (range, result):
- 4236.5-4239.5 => 33.8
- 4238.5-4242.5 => 33.6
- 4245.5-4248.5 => 37.6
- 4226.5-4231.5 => 33.9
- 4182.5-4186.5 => 38.1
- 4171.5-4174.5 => 34.7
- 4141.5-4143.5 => 36.2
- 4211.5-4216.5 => 35.7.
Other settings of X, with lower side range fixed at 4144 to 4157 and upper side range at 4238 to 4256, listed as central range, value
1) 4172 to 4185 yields 0.01 mag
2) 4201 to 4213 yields -0.08 mag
